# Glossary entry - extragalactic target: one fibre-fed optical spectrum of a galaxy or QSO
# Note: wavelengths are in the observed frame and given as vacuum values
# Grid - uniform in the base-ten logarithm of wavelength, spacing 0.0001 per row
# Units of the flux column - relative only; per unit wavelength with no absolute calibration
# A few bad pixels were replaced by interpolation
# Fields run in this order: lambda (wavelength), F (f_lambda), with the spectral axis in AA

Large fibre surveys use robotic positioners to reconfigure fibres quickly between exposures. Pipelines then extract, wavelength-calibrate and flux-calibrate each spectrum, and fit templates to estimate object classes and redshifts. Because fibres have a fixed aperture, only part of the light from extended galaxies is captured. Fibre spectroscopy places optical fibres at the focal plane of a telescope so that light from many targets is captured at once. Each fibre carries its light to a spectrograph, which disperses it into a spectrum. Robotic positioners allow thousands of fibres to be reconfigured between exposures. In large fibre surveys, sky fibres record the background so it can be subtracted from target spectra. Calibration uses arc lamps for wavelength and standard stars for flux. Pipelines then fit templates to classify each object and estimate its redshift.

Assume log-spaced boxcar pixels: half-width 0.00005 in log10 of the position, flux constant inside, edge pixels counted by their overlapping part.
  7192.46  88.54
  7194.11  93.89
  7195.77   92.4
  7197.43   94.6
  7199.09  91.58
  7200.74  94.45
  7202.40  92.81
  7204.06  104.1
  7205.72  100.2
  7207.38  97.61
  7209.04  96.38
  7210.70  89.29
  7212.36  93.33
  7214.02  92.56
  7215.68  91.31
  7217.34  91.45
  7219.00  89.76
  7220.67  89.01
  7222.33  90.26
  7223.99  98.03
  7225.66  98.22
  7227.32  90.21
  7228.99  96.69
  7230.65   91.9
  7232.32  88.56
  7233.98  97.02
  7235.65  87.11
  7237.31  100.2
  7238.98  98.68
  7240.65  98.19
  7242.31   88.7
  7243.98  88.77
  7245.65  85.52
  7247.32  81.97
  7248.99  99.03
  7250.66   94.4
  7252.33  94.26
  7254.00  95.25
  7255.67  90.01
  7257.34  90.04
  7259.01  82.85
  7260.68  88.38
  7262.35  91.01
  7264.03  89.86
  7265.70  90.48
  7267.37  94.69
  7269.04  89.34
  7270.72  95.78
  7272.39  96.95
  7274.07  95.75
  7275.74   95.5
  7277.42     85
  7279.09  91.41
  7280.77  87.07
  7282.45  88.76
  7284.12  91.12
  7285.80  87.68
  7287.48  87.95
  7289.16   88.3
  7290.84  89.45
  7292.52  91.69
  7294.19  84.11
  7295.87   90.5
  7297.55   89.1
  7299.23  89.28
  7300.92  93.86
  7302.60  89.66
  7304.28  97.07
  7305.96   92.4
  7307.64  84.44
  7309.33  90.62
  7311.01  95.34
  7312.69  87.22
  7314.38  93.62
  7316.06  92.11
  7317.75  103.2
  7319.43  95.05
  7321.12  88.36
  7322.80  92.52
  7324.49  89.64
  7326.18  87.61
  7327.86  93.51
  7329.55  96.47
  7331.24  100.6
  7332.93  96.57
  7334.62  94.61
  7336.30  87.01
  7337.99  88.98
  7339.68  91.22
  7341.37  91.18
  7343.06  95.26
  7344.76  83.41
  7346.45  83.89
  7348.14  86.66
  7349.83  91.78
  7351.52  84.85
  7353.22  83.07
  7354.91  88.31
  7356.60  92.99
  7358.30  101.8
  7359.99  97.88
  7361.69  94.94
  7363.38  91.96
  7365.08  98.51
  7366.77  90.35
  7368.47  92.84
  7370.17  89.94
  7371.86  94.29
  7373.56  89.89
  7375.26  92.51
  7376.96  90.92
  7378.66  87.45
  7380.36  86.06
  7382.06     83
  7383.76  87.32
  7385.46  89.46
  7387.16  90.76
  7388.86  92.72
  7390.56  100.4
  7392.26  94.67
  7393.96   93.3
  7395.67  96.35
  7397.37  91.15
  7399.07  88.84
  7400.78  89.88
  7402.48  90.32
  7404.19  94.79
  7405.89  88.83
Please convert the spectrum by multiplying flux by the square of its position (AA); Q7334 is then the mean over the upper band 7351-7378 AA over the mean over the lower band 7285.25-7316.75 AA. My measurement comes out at 1.04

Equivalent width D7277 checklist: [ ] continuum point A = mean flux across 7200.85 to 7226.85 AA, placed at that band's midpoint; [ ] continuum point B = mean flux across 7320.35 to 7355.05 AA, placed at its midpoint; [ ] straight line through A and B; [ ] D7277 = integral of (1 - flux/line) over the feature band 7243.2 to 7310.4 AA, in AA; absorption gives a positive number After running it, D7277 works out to 1.3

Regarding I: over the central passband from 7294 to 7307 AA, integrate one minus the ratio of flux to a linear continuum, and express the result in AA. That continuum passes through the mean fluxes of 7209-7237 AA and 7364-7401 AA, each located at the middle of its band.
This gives 0.14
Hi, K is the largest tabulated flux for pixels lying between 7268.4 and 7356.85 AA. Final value 103.2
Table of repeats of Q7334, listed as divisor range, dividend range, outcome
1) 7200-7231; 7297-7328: 1.00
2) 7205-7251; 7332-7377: 1.02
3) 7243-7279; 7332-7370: 1.03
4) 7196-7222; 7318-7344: 1.02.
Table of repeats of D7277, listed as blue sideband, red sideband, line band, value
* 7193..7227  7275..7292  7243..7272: 0.0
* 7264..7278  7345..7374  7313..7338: -0.4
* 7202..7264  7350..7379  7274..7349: 1.1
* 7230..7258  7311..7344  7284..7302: 0.7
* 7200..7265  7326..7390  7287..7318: 0.3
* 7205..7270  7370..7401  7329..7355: 0.3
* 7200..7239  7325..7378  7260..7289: 0.7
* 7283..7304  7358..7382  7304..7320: -0.5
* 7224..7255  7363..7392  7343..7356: 0.7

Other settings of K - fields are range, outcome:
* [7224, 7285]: 100.2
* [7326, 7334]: 100.6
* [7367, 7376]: 94.29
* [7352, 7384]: 101.8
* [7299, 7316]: 97.07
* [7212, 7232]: 98.22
